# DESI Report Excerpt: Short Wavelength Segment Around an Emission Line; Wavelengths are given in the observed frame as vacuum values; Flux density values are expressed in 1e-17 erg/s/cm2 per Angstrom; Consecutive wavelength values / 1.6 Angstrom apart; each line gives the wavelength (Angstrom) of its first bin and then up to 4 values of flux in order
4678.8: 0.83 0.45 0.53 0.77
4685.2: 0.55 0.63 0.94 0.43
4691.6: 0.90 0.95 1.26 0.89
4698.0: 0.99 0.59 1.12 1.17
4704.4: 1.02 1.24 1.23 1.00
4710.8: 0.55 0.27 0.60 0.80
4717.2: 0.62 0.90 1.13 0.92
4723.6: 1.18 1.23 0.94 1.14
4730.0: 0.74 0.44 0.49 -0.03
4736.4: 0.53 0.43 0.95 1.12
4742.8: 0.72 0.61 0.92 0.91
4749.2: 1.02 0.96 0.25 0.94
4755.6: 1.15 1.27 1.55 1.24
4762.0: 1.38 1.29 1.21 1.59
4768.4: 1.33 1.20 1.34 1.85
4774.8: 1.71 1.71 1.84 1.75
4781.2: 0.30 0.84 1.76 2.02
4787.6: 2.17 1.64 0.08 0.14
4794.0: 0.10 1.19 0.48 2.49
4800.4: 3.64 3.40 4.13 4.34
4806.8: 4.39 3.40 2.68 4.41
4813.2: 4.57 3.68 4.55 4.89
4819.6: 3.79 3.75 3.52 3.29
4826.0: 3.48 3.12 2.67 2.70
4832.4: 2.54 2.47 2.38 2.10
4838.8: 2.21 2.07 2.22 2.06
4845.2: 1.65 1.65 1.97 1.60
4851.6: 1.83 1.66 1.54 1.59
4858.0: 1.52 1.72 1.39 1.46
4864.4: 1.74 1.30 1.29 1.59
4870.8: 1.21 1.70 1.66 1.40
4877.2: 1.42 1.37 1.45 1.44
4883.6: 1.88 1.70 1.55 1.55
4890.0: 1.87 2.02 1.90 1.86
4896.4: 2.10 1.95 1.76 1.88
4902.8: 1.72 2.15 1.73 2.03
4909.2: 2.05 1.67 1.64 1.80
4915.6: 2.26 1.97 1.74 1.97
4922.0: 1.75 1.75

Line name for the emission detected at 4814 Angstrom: Lyman alpha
